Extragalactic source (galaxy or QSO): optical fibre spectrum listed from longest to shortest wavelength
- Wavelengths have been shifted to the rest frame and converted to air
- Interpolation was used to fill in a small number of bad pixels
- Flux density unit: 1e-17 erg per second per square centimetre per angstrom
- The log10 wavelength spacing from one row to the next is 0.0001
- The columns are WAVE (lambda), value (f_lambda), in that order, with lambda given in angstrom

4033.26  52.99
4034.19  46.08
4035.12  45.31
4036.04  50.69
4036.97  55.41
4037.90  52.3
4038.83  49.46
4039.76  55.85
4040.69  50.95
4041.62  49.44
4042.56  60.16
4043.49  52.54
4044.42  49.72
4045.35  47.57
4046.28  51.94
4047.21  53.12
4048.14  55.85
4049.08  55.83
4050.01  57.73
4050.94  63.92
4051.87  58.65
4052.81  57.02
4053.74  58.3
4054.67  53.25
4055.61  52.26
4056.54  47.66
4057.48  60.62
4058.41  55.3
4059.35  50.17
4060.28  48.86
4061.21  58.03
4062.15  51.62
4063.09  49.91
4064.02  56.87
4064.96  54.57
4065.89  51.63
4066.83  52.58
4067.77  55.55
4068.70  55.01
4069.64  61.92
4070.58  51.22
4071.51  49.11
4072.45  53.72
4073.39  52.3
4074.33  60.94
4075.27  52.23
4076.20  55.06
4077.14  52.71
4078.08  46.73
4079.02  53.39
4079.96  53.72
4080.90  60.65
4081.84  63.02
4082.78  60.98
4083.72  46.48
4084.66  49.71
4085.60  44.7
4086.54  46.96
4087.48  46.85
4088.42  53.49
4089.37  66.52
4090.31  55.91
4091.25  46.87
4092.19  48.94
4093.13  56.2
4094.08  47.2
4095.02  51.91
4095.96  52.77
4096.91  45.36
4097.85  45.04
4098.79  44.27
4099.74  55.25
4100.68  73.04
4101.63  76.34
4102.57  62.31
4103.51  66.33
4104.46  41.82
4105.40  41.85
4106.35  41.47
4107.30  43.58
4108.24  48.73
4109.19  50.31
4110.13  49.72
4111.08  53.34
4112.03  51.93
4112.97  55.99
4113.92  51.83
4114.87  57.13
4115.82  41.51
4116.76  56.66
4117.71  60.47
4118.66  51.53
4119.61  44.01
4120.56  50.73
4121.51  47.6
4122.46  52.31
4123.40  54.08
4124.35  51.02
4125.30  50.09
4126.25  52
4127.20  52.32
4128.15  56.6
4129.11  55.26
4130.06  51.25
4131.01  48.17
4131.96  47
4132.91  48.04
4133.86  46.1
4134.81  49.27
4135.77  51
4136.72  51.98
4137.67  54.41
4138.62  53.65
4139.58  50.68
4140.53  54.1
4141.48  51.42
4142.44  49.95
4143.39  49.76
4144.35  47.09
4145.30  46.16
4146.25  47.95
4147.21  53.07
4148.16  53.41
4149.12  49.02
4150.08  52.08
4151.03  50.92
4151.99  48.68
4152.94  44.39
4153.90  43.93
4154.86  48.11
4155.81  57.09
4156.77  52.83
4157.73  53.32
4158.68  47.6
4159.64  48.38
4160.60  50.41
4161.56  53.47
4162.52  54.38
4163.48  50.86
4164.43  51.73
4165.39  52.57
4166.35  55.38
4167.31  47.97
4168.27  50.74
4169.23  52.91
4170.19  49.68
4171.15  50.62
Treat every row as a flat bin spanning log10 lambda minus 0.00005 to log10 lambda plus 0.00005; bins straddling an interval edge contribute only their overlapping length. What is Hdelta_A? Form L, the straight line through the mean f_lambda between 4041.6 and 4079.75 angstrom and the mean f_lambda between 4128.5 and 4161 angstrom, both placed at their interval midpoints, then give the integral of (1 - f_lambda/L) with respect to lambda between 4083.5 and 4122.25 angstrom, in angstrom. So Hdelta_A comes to 0.23 angstrom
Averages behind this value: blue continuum 54.1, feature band 51.8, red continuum 50.2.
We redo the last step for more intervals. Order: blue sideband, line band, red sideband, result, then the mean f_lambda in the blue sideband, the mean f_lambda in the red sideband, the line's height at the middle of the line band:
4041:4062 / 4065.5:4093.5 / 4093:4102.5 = 0.6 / 54.4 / 55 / 54.7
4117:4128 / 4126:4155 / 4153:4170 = 0.7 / 51.7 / 51.1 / 51.4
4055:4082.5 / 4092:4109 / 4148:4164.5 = 0.1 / 54.1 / 50.5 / 52.8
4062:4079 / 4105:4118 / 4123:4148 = 0.4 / 53.6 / 50.9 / 51.9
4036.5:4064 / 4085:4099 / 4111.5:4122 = 0.6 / 54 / 51.7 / 52.6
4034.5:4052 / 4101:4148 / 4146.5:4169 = 0.1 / 53.4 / 50.9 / 51.6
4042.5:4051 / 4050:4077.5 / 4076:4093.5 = -0.5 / 54.2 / 53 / 53.7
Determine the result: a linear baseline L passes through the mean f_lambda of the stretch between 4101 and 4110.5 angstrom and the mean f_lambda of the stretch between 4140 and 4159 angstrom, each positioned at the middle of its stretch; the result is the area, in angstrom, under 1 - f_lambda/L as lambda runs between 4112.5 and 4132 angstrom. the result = -0.1 angstrom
